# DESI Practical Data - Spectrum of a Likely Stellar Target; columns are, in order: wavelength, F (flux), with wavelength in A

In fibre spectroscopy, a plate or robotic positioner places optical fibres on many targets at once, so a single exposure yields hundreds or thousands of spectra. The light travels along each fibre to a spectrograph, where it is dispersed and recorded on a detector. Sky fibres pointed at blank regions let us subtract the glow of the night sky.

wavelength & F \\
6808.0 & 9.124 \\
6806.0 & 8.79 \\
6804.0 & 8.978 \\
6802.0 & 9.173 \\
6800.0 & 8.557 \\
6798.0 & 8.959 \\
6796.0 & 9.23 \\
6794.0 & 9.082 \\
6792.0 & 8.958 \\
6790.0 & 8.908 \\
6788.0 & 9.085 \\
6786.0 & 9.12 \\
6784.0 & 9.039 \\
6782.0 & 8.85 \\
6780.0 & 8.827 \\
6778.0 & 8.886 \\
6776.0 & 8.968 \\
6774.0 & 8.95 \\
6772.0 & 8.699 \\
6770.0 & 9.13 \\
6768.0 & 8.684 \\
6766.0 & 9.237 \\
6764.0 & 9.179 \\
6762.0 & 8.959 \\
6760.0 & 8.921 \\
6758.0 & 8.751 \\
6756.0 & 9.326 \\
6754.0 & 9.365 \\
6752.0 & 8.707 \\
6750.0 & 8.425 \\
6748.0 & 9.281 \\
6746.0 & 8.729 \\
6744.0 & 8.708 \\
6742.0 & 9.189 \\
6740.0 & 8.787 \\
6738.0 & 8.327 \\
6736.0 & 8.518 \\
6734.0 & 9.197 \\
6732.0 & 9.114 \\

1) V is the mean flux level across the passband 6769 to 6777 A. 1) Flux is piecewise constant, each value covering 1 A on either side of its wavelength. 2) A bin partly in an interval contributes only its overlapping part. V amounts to 8.94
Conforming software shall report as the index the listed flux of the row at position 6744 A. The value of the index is 8.708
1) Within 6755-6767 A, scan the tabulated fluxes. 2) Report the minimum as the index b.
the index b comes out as 8.751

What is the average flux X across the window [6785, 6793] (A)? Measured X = 9.02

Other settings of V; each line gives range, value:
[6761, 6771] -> 9.04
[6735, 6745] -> 8.71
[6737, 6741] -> 8.56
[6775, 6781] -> 8.89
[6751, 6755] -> 9.04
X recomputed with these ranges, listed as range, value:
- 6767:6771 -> 8.91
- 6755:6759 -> 9.04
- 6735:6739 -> 8.42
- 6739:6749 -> 8.94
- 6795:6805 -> 8.98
